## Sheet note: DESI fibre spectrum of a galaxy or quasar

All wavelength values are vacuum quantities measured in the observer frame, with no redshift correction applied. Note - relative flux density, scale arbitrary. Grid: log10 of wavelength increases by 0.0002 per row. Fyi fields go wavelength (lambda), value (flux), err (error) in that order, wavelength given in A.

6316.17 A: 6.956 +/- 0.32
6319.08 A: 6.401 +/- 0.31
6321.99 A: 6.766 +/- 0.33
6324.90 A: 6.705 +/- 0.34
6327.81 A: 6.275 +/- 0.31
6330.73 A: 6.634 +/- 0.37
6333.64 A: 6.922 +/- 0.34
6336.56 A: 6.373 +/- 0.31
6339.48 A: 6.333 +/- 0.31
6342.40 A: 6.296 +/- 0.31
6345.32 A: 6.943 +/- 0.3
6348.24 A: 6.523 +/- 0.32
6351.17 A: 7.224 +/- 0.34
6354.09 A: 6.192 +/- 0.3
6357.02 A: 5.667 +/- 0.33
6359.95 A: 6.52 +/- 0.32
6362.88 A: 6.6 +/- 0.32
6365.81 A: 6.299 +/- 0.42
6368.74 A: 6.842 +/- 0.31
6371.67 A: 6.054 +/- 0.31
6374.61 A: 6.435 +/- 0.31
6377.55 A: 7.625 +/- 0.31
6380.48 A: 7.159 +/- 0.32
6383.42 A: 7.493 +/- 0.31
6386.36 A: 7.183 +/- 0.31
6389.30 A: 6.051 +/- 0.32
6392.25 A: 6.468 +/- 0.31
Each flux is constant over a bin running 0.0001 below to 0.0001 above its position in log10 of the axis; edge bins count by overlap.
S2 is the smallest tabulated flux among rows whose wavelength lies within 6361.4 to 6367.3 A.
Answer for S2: 6.299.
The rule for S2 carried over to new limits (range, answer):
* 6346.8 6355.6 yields 6.192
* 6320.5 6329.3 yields 6.275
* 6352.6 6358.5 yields 5.667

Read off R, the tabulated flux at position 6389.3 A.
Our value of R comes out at 6.051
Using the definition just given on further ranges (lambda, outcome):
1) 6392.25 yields 6.468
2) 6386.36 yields 7.183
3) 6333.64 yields 6.922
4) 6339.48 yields 6.333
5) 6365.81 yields 6.299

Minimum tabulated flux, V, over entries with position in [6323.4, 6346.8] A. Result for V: 6.275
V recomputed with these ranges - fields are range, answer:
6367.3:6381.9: 6.054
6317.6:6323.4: 6.401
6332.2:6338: 6.373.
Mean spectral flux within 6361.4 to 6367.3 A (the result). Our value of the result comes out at 6.45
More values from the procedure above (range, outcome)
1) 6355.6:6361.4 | 6.09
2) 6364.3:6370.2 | 6.57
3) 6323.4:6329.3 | 6.49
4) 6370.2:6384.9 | 6.95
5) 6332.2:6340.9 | 6.54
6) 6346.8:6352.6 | 6.87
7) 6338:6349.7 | 6.53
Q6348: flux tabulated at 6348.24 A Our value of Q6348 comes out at 6.523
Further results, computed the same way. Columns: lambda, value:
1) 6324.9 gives 6.705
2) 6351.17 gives 7.224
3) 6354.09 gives 6.192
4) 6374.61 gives 6.435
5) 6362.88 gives 6.6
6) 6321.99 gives 6.766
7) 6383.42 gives 7.493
